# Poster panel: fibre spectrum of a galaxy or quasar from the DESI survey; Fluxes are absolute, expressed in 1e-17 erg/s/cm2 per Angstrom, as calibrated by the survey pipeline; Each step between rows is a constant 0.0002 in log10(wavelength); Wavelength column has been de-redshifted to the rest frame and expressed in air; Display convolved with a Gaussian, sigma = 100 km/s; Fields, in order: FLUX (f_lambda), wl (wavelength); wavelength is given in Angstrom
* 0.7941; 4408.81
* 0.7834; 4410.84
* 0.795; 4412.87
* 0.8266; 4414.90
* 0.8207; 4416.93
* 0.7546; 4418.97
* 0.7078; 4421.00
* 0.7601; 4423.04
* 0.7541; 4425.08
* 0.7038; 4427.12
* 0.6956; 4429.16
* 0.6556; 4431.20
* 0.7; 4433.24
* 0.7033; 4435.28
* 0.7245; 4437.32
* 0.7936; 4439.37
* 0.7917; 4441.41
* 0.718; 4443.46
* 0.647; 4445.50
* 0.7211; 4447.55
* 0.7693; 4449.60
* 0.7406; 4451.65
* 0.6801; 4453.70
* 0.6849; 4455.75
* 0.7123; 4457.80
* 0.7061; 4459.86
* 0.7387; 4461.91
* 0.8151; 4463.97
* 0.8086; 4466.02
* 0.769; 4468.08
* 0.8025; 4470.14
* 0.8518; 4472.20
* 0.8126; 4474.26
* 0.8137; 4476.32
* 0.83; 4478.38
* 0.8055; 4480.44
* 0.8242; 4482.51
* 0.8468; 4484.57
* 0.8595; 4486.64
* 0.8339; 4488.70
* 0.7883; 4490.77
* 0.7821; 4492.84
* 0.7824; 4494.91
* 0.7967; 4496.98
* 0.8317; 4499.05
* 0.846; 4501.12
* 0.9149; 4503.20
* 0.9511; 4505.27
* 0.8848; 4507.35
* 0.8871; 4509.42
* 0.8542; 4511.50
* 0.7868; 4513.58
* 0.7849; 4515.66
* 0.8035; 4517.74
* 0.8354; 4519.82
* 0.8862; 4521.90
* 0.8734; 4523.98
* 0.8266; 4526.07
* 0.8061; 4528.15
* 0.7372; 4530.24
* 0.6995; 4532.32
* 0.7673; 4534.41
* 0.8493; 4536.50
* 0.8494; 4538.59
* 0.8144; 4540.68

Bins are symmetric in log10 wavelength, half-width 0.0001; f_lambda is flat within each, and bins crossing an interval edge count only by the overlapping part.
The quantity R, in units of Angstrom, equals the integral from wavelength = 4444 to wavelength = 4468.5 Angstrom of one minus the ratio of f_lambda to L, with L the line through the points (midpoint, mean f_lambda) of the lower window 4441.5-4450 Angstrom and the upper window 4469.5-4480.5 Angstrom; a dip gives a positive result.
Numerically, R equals 0.8 Angstrom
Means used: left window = 0.718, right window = 0.822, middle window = 0.732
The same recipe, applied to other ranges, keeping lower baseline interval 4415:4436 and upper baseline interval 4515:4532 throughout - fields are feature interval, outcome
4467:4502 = -1.6 Angstrom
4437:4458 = 0.6 Angstrom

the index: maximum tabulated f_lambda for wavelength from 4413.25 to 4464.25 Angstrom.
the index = 0.8266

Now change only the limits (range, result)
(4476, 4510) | 0.9511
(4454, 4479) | 0.8518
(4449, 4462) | 0.7693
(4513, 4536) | 0.8862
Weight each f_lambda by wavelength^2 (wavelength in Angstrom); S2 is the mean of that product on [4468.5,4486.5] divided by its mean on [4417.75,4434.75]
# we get 1.17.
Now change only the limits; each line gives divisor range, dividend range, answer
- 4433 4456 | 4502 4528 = 1.22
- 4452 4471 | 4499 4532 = 1.16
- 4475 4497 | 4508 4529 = 1.04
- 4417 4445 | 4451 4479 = 1.07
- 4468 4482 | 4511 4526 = 1.04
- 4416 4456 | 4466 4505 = 1.16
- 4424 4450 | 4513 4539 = 1.17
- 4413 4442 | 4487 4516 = 1.17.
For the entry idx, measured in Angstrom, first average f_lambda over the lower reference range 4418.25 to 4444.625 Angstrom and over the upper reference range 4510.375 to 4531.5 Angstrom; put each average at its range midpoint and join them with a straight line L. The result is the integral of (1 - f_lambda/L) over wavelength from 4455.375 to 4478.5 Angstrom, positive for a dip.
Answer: -0.5 Angstrom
